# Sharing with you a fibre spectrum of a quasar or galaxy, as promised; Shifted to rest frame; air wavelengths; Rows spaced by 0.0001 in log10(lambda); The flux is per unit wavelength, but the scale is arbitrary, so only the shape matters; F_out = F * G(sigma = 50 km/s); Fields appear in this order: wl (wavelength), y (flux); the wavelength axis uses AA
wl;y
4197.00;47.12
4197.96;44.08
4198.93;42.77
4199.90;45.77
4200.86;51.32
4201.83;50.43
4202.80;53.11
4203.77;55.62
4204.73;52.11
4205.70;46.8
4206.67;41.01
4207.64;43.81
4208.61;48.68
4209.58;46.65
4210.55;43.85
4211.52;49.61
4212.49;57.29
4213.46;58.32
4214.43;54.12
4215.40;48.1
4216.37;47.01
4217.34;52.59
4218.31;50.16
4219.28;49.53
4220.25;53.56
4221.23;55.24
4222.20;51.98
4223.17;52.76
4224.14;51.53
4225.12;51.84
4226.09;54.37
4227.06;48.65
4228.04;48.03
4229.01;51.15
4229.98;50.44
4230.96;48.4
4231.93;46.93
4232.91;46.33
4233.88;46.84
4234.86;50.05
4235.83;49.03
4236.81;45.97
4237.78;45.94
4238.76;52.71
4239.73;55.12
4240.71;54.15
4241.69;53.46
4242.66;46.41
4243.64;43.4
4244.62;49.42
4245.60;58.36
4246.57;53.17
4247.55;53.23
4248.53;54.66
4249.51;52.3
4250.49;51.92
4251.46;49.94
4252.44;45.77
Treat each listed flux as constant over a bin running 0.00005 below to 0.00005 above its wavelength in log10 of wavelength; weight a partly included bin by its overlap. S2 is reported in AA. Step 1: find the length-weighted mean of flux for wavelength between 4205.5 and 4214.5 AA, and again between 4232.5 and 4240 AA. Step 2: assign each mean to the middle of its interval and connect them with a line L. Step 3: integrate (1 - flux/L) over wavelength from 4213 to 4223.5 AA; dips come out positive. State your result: -0.7 AA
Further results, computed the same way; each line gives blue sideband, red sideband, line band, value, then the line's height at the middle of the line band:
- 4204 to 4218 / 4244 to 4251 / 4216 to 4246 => 0.6 AA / 51.5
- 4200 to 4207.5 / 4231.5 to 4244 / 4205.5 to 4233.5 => -0.4 AA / 49.3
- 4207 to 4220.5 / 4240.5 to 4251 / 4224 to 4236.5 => 0.4 AA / 51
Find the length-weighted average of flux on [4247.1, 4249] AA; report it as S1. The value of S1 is 53.9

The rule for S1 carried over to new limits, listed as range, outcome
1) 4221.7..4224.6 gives 52.2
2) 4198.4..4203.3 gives 48.6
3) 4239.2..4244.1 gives 50.6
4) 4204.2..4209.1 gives 46.6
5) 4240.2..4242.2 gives 53.7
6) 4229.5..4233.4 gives 48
